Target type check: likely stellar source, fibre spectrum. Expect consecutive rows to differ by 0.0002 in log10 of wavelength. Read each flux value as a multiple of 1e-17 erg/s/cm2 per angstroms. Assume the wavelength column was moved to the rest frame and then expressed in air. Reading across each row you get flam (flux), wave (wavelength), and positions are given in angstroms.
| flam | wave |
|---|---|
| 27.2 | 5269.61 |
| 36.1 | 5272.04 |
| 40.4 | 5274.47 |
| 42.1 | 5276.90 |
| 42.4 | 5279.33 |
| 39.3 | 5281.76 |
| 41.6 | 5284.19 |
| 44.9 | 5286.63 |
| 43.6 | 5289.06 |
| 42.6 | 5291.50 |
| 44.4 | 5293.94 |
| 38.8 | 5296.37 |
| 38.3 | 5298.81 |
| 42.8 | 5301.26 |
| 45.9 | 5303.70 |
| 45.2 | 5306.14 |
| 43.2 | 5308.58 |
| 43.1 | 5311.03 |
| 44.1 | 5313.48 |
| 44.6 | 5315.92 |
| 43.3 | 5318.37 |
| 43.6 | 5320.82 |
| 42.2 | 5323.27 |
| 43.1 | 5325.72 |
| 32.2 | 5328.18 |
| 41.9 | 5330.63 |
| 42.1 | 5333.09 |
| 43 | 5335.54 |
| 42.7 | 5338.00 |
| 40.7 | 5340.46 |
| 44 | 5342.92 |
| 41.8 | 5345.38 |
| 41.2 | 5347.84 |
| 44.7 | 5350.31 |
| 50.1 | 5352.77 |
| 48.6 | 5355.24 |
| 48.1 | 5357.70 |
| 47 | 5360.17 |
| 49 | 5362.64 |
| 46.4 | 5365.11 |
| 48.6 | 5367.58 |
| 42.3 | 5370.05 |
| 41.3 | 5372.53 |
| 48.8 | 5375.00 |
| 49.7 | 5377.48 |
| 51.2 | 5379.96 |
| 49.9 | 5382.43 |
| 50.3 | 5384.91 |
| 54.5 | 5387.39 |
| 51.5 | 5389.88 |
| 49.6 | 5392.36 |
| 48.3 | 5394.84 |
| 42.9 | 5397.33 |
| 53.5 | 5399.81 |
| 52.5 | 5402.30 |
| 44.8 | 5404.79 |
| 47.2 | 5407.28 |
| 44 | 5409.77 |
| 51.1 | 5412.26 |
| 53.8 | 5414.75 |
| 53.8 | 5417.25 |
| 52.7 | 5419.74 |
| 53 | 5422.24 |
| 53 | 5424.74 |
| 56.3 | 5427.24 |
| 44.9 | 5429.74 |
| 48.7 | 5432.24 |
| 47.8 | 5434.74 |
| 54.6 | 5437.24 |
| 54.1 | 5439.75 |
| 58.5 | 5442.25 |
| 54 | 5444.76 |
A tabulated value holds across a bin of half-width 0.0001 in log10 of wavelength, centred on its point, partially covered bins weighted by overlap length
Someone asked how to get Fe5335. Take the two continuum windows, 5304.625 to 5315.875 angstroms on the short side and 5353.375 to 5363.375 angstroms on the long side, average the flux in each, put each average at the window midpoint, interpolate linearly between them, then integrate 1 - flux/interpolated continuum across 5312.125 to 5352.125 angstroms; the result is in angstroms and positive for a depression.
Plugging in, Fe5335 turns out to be 3.2 angstroms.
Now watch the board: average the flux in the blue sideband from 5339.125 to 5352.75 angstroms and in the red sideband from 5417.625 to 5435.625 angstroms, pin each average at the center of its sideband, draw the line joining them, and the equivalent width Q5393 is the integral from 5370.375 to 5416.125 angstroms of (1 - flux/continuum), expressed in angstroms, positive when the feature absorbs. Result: -1.2 angstroms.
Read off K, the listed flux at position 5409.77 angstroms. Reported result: 44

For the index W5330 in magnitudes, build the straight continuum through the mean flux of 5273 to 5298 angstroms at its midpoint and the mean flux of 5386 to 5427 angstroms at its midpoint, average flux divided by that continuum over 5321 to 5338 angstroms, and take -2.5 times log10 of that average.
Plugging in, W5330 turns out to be 0.10 mag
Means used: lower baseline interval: 41.9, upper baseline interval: 50.5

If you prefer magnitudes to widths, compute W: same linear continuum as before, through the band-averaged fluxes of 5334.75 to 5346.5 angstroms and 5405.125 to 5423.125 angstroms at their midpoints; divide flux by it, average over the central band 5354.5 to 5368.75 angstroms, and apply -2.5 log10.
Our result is -0.08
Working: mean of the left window 42.4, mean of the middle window 47.9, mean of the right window 50.5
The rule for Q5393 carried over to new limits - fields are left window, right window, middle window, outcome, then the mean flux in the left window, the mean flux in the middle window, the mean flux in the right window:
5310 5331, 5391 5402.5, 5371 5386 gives -0.30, 42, 48.4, 49.1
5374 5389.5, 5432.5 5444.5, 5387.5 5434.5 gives 1.77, 50.8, 50.1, 53.4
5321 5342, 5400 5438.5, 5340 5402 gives -2.87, 41.2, 47.5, 50.6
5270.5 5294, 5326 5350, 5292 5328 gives -1.20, 41.4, 42.7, 41.3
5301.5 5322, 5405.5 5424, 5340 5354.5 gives 0.72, 44.1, 44.1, 50.7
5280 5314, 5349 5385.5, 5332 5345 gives 0.90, 42.7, 42.5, 47.7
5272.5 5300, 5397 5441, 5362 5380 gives 0.20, 41.5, 46.8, 50.6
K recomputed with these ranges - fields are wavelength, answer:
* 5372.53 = 41.3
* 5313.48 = 44.1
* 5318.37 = 43.3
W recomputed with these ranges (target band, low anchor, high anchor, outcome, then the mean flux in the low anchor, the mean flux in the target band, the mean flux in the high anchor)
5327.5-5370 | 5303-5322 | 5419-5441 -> 0.050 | 44.1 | 44.4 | 51.6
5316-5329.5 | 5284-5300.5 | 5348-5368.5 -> 0.084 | 42.1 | 41.2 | 47.5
